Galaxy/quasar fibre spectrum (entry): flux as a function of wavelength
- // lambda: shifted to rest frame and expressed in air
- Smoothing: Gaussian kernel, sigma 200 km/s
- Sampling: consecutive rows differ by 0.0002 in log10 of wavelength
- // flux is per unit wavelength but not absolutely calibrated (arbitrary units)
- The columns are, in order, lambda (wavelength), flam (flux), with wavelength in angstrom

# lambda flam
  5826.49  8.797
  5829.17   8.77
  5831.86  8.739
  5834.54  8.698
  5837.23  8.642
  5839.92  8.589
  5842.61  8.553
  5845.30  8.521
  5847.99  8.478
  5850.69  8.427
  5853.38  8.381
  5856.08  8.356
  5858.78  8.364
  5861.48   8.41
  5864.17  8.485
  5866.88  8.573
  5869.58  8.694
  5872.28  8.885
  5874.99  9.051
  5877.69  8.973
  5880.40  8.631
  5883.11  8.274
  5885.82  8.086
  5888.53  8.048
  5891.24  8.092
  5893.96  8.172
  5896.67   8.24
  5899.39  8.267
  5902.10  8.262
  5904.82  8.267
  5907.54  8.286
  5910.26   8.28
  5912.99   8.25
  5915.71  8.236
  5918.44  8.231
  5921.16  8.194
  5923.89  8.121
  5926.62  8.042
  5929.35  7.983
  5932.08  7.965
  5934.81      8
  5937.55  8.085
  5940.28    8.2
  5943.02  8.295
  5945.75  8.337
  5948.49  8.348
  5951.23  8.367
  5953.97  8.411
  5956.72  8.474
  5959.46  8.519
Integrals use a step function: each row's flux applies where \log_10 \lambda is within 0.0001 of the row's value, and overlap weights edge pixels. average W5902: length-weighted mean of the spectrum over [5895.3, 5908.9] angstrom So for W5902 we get 8.27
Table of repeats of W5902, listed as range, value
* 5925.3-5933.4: 8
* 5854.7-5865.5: 8.41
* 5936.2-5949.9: 8.26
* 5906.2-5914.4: 8.27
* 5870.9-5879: 8.97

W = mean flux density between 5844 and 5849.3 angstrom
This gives 8.5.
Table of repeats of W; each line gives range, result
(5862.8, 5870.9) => 8.59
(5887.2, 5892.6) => 8.07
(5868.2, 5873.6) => 8.8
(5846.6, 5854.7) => 8.43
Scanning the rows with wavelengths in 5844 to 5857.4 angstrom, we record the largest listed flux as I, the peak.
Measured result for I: 8.521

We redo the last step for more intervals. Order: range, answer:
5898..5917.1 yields 8.286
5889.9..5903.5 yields 8.267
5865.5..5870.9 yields 8.694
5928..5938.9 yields 8.085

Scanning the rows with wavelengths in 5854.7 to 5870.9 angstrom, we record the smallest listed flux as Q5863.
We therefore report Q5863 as 8.356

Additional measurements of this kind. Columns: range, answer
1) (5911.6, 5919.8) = 8.231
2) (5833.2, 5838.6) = 8.642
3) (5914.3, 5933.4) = 7.965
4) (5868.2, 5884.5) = 8.274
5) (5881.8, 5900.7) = 8.048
